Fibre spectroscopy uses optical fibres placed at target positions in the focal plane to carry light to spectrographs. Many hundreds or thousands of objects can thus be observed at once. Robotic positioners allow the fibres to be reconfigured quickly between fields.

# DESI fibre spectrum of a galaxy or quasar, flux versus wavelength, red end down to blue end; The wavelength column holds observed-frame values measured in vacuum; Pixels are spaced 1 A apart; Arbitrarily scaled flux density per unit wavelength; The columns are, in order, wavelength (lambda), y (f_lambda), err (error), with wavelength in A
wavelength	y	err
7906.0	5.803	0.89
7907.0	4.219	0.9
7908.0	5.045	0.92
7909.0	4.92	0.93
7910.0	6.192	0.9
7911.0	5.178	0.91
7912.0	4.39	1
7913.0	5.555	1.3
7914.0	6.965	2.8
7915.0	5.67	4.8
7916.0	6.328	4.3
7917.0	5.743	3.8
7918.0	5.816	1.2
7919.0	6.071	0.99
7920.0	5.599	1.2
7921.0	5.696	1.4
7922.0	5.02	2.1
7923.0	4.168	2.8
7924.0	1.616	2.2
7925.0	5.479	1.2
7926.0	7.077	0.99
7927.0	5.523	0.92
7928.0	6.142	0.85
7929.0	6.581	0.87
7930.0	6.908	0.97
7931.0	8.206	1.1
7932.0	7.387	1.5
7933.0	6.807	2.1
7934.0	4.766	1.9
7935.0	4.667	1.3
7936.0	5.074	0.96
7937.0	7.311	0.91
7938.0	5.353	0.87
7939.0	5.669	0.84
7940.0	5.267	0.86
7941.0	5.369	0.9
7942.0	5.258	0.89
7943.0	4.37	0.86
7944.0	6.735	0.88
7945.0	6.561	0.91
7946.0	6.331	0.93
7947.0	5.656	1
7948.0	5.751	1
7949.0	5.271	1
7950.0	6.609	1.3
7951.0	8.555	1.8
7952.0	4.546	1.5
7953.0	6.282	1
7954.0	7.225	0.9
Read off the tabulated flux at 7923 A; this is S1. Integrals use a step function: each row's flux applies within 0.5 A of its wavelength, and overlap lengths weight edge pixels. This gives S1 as 4.168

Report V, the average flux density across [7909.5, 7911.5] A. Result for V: 5.69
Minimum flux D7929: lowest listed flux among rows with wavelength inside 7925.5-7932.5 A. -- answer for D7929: 5.523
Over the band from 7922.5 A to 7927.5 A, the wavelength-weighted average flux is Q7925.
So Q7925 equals 4.77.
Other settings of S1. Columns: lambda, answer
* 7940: 5.267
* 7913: 5.555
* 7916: 6.328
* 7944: 6.735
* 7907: 4.219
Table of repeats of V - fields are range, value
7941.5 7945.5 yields 5.73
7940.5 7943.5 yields 5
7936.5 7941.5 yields 5.79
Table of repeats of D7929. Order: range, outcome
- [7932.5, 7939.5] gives 4.667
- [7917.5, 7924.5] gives 1.616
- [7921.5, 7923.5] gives 4.168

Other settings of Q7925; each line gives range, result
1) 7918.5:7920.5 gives 5.83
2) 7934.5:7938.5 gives 5.6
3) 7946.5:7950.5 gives 5.82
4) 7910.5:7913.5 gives 5.04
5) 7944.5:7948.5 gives 6.07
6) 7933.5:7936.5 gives 4.84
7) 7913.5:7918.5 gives 6.1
